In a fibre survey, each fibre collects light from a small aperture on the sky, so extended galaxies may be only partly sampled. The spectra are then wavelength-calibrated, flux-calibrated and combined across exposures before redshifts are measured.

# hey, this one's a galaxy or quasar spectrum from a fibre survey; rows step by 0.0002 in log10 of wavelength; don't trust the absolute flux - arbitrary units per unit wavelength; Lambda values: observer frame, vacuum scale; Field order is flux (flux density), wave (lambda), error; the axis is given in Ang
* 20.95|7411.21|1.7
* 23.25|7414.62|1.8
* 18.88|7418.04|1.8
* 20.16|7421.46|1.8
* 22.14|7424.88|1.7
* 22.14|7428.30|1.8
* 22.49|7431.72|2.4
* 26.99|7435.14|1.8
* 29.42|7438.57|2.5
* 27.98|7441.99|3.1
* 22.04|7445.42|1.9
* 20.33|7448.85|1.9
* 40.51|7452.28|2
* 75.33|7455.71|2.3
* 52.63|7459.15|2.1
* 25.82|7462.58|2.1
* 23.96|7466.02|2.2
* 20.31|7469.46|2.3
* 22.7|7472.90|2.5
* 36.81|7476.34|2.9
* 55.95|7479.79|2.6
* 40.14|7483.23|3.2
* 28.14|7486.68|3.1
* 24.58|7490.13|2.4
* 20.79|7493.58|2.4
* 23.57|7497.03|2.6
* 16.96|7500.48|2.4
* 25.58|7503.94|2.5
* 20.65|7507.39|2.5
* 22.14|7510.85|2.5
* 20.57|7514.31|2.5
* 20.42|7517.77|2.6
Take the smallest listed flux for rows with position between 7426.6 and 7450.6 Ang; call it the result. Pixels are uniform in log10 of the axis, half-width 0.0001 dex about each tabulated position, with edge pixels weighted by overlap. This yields 20.33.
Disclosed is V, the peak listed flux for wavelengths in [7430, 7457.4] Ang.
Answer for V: 75.33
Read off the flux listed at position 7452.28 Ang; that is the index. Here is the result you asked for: 40.51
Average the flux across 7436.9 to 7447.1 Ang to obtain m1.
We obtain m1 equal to 26.5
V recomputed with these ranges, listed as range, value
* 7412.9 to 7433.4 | 23.25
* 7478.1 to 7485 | 55.95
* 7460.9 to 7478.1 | 36.81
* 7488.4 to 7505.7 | 25.58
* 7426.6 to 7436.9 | 26.99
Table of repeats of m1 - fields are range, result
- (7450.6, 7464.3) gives 48.6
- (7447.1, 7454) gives 30.4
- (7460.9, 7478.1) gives 26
